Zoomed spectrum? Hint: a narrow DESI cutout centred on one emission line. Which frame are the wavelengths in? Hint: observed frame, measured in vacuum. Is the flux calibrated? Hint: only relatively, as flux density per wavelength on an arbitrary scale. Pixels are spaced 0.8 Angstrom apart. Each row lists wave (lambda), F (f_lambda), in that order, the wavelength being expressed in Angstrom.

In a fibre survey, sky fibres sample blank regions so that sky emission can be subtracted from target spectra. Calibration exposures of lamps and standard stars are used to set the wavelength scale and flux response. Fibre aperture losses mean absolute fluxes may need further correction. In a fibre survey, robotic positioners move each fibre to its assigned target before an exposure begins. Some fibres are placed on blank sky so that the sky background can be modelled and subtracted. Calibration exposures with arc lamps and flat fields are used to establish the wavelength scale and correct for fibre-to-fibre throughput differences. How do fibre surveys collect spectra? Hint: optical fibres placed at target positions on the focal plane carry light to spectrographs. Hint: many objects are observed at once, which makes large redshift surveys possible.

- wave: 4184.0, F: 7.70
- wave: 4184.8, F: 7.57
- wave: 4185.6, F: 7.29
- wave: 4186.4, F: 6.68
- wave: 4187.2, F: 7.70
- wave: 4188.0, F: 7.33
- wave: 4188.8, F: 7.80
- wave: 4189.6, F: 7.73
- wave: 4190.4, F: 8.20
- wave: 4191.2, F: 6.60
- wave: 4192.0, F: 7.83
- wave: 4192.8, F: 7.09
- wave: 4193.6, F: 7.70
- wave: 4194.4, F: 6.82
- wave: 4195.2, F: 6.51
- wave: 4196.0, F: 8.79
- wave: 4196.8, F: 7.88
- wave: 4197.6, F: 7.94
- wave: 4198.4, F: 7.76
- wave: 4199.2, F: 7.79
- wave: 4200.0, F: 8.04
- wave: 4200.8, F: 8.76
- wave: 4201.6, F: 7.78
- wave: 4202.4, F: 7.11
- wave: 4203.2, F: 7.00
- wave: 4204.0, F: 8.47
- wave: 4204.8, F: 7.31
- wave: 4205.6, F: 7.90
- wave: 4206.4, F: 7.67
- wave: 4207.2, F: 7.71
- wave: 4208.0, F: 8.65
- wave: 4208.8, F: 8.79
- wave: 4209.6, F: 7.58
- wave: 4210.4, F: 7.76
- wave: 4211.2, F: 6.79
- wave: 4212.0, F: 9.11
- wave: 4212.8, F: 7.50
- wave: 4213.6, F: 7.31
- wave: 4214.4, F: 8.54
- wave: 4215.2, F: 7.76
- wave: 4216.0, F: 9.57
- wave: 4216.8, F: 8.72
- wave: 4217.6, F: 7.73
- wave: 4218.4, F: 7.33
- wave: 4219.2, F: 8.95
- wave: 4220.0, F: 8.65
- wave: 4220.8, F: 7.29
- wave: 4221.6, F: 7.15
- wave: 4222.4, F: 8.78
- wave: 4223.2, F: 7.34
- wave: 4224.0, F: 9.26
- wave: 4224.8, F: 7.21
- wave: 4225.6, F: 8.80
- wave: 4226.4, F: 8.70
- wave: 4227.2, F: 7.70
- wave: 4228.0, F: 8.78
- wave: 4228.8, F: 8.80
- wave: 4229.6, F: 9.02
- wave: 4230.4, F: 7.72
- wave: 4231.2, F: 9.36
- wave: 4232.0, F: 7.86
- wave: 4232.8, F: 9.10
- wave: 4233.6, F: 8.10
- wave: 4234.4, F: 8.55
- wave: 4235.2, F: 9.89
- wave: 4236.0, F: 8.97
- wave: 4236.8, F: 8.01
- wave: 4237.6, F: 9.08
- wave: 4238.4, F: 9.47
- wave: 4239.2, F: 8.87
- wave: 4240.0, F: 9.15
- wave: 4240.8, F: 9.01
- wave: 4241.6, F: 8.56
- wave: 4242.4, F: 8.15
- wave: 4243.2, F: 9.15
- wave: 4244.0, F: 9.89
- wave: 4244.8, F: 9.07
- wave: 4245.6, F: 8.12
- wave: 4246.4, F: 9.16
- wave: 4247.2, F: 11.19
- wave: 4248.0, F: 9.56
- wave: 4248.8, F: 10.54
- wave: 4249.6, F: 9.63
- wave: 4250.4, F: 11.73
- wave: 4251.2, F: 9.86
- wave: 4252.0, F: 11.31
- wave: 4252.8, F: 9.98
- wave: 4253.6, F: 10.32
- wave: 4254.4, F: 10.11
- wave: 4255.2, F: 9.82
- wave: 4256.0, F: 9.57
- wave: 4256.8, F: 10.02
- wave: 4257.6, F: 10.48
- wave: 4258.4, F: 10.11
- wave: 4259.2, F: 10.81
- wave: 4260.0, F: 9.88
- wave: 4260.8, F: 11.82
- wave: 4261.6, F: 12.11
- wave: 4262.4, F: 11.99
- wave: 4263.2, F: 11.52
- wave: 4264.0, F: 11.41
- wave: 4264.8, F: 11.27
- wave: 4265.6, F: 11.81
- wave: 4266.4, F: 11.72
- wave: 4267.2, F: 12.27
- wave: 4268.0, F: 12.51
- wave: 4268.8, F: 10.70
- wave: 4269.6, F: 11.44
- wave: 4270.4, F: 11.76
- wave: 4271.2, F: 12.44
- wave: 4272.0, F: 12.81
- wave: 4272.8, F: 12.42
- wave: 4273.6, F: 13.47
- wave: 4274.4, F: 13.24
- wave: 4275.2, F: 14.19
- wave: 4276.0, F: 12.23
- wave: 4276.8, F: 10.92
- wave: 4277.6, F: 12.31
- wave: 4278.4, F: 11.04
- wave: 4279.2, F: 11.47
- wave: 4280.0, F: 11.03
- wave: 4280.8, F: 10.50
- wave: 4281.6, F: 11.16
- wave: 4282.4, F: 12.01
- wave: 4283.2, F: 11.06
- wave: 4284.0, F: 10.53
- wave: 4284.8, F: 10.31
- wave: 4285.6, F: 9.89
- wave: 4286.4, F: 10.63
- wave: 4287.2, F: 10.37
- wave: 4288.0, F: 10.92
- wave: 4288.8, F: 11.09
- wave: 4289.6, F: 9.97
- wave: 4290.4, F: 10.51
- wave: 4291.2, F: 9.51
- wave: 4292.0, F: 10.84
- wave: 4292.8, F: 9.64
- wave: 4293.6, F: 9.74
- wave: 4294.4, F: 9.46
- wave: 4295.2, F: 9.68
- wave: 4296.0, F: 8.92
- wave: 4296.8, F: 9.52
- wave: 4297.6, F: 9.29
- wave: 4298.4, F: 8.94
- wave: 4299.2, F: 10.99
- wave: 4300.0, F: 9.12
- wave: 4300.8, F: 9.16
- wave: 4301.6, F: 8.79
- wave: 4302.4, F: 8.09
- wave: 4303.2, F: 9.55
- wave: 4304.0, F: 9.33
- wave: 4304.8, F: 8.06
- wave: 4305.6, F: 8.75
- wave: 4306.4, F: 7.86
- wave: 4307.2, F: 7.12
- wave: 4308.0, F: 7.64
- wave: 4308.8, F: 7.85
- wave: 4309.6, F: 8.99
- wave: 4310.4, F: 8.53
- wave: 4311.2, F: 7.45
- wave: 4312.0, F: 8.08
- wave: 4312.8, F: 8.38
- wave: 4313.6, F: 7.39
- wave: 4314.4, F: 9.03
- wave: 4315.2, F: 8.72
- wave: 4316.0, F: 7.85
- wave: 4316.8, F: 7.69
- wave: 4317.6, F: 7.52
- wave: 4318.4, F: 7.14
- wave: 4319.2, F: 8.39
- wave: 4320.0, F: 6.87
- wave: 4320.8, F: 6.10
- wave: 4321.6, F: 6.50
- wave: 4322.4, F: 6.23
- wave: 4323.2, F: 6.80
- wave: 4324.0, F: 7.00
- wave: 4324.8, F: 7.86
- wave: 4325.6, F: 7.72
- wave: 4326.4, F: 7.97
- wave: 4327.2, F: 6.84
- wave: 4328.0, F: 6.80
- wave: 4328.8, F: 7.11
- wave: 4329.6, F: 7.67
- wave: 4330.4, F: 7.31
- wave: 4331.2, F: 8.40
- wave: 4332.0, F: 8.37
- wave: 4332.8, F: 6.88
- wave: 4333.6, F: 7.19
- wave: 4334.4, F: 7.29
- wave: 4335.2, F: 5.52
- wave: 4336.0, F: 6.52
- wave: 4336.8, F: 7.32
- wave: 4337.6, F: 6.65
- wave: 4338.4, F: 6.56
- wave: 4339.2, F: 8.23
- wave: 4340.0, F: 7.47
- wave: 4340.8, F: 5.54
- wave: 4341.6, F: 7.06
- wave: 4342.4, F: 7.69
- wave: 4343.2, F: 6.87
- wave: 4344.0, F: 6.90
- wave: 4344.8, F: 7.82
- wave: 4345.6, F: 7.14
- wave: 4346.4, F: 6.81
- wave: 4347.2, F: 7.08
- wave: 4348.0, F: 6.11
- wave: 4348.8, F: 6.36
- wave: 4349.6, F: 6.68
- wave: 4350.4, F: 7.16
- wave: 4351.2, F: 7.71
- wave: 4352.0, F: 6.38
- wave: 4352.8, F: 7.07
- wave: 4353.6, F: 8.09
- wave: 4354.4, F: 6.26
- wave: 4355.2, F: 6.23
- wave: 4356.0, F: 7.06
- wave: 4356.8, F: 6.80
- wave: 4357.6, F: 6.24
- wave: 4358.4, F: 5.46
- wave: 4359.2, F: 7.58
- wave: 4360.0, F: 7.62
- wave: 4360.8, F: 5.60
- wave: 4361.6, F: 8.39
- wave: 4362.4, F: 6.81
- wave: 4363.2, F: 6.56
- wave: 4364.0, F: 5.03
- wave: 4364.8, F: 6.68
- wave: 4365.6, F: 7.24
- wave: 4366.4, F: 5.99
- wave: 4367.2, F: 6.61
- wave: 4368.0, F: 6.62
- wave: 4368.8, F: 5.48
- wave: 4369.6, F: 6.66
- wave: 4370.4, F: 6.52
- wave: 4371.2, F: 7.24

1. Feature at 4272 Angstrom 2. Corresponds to C III] 1909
